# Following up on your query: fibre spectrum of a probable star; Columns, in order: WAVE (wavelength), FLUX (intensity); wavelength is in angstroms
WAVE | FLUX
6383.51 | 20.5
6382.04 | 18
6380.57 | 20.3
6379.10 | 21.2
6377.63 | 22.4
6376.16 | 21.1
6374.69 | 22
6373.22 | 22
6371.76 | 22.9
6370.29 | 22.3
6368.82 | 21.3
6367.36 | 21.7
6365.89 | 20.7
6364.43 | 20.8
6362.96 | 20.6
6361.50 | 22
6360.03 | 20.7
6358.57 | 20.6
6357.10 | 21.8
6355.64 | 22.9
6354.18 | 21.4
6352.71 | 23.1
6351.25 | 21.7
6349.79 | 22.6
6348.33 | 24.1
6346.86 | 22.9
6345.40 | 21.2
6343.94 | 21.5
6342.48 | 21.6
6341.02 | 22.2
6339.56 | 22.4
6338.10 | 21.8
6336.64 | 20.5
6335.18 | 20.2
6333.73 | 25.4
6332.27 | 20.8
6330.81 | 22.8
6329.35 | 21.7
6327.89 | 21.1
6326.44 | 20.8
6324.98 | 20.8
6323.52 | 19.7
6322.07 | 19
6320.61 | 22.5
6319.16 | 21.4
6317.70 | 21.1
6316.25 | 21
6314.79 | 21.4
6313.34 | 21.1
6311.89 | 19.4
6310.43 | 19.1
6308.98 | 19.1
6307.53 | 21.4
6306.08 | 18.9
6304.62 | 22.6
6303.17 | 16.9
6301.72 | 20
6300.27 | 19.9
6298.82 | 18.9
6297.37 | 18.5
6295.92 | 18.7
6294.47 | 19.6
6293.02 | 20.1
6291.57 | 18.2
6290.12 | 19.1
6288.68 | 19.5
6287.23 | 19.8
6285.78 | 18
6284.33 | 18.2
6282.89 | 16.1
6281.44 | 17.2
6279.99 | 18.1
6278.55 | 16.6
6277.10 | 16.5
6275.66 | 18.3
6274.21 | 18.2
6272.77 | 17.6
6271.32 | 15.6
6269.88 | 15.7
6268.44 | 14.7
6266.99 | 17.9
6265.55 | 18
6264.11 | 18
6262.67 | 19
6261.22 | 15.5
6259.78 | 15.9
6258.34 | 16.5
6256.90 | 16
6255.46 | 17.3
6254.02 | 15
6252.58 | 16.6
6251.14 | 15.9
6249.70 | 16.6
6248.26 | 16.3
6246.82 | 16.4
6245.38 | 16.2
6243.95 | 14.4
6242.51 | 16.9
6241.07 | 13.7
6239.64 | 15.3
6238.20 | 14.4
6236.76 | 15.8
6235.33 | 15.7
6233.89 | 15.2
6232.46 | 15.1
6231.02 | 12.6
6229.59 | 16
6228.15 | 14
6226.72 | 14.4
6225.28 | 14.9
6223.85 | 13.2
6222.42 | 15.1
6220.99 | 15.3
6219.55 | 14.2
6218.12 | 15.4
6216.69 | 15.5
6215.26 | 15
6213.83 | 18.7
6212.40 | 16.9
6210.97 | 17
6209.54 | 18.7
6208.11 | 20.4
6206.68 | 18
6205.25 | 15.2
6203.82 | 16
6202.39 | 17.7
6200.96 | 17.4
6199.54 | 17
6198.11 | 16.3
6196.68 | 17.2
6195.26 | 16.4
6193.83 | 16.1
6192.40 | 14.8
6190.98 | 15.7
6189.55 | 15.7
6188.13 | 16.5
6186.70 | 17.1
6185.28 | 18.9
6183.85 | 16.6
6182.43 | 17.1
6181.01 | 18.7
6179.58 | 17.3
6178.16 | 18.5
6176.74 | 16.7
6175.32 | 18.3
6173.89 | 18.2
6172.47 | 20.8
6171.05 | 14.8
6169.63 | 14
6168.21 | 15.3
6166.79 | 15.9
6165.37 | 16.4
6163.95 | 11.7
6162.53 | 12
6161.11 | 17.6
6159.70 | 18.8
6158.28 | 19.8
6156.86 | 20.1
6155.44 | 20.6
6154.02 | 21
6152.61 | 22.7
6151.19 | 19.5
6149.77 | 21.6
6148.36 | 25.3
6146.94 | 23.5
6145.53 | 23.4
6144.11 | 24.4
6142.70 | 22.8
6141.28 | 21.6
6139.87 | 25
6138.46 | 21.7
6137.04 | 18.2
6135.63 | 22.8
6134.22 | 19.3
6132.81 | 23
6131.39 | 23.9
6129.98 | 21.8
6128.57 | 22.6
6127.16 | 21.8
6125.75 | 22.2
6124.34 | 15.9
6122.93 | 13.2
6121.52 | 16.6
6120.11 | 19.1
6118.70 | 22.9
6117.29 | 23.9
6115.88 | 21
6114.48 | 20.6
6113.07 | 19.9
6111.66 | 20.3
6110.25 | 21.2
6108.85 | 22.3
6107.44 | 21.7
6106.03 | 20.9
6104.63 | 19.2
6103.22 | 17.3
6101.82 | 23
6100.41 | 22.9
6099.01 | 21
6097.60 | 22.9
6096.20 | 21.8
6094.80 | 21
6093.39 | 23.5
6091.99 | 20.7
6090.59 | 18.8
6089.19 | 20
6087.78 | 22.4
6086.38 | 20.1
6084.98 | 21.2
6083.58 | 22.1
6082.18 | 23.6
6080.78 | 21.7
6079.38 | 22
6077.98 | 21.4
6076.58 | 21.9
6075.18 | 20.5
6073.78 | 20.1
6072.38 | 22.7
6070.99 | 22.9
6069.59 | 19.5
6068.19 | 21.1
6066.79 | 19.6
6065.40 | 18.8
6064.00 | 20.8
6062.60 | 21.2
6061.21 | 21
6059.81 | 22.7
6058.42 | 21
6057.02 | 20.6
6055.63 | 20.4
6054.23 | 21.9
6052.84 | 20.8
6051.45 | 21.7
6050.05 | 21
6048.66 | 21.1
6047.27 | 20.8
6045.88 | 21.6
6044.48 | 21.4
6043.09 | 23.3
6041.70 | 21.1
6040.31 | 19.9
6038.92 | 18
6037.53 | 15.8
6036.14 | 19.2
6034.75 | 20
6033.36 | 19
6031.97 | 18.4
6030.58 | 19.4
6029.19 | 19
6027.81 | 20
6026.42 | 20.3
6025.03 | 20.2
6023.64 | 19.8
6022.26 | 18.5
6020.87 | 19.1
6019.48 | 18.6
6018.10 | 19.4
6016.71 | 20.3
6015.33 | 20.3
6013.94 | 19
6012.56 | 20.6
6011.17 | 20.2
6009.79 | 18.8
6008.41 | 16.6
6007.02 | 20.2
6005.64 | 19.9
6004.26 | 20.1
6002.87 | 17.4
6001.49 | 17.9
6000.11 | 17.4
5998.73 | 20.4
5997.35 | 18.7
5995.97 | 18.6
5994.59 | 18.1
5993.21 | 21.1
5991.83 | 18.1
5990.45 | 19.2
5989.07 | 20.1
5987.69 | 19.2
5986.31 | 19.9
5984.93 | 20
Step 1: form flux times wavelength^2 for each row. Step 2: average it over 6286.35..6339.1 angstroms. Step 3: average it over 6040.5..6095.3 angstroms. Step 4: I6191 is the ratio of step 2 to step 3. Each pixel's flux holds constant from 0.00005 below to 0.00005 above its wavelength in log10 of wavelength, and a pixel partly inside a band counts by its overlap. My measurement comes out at 1.0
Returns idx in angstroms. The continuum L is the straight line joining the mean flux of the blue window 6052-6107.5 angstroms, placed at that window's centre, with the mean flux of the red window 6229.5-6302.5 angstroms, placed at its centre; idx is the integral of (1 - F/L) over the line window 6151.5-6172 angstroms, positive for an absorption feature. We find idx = 2.2 angstroms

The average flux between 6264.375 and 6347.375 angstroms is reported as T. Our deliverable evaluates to 19.7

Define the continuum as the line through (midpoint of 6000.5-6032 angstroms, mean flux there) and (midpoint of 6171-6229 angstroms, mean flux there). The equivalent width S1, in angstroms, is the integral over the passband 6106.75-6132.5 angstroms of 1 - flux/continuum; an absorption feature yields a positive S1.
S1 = -4.10 angstroms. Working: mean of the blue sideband 19.3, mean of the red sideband 16.6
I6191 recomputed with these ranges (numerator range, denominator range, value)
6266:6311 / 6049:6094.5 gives 0.93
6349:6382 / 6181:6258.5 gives 1.41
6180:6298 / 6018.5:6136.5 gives 0.85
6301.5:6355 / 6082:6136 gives 1.09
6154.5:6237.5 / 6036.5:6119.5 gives 0.81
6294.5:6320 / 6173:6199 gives 1.22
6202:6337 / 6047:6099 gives 0.89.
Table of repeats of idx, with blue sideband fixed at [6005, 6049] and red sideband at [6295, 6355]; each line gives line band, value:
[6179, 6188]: 1.2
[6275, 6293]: 2.4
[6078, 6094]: -1.2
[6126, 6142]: -1.5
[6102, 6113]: -0.3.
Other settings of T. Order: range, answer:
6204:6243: 15.6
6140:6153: 22.9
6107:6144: 21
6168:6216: 17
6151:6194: 17.3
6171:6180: 18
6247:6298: 17.4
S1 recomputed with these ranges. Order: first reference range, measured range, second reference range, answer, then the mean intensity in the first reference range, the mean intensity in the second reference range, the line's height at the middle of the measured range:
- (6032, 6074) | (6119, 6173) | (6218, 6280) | -4.1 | 20.6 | 15.9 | 18.4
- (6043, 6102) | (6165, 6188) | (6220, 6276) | 1.2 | 21.3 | 15.9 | 18.1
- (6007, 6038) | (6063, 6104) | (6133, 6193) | -4.6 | 19.2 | 18.9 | 19.1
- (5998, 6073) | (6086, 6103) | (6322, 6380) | -0.9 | 20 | 21.7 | 20.3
